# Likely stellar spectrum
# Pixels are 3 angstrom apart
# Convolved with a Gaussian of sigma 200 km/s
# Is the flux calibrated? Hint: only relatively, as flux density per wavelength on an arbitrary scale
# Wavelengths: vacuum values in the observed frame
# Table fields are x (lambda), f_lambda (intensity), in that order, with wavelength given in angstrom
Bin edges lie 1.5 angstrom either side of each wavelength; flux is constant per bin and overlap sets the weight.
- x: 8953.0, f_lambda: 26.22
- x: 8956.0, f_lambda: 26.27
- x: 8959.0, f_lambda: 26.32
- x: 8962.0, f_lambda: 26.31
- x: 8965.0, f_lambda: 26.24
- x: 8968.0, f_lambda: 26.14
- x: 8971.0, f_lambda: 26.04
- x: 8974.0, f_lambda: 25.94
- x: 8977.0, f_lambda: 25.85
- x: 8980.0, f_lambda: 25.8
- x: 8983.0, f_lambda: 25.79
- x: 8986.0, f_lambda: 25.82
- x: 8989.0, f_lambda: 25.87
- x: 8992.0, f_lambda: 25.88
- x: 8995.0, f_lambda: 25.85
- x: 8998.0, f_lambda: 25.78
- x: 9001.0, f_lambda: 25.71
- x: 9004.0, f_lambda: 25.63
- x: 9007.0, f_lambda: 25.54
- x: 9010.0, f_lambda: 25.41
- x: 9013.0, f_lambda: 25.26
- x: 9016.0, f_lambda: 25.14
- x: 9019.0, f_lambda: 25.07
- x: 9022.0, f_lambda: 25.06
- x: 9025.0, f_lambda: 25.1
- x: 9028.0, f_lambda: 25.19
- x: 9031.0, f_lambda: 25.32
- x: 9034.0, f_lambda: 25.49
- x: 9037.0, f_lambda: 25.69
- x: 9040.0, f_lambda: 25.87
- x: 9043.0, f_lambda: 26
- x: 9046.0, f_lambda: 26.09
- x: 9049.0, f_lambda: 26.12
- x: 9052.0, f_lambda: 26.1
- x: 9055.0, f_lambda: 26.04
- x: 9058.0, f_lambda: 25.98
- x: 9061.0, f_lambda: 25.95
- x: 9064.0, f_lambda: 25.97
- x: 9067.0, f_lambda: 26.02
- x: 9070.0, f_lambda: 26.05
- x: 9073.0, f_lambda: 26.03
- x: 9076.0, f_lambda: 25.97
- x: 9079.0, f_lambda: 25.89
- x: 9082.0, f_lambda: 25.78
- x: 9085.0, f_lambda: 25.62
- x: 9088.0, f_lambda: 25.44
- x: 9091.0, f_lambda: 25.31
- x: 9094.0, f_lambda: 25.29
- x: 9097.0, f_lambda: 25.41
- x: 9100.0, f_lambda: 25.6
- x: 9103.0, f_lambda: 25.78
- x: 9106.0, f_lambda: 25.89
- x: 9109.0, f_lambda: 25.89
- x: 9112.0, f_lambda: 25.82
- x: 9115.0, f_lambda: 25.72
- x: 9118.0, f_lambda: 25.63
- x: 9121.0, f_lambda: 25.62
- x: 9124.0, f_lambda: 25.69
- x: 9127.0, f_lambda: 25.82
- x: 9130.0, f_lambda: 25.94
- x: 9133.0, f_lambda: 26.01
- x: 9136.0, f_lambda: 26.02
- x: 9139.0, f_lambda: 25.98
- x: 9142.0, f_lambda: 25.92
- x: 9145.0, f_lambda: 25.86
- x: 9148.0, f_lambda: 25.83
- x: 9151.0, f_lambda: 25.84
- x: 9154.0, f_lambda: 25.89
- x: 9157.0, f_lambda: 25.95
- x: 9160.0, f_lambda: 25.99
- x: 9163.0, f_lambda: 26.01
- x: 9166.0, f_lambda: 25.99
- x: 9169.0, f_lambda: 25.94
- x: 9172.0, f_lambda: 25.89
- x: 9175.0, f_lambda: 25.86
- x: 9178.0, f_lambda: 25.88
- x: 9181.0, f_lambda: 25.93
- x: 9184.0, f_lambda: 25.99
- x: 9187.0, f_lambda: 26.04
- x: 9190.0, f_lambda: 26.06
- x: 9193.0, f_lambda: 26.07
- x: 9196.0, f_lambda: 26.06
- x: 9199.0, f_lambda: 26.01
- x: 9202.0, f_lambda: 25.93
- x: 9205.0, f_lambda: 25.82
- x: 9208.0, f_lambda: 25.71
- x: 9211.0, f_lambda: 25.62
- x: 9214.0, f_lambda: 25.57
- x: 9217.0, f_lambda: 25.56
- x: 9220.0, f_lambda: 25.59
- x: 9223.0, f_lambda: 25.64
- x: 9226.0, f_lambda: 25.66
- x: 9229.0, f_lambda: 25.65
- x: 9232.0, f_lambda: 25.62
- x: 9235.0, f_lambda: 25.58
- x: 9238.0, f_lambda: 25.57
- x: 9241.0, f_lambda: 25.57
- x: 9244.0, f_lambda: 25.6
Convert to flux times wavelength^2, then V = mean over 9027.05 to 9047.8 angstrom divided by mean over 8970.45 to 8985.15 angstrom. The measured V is 1.01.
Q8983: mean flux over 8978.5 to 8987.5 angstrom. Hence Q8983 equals 25.8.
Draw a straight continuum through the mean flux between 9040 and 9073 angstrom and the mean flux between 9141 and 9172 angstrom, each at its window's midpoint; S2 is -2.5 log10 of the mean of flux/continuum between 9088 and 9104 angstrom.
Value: 0.02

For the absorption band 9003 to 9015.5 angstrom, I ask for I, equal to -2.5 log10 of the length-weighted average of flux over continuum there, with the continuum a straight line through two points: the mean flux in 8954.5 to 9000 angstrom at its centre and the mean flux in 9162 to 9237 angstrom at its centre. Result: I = 0.02 mag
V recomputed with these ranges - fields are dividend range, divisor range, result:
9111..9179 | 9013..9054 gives 1.04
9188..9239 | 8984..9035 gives 1.06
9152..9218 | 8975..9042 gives 1.05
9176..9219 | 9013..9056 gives 1.05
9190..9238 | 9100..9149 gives 1.02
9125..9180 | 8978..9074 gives 1.04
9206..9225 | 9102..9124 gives 1.02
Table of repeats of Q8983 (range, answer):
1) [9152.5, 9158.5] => 25.9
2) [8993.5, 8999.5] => 25.8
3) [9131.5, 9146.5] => 26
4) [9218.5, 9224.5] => 25.6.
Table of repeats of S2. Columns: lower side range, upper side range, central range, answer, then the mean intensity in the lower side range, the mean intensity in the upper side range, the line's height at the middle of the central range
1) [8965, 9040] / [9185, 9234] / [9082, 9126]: 0.00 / 25.6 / 25.8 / 25.7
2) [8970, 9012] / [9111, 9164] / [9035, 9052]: -0.01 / 25.8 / 25.9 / 25.8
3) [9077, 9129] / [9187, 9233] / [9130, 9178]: -0.01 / 25.7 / 25.8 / 25.7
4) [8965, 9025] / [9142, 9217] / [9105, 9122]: 0.00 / 25.7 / 25.9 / 25.8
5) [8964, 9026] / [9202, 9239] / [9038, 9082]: -0.01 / 25.7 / 25.6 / 25.7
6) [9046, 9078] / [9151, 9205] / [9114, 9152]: 0.01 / 26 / 26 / 26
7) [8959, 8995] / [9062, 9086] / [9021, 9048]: 0.02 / 26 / 25.9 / 25.9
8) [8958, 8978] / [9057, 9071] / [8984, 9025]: 0.02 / 26.1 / 26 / 26.1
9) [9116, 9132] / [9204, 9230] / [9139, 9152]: -0.01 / 25.7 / 25.6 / 25.7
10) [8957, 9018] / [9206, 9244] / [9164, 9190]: -0.01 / 25.8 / 25.6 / 25.7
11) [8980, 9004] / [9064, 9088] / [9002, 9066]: 0.01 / 25.8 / 25.9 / 25.8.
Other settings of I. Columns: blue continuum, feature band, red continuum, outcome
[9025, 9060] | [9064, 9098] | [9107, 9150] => 0.00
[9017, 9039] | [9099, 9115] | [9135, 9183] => -0.01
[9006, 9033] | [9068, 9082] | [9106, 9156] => -0.02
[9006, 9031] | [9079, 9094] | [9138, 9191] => 0.00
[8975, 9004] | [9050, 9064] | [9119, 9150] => -0.01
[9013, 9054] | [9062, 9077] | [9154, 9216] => -0.02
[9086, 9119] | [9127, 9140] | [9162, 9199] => -0.01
